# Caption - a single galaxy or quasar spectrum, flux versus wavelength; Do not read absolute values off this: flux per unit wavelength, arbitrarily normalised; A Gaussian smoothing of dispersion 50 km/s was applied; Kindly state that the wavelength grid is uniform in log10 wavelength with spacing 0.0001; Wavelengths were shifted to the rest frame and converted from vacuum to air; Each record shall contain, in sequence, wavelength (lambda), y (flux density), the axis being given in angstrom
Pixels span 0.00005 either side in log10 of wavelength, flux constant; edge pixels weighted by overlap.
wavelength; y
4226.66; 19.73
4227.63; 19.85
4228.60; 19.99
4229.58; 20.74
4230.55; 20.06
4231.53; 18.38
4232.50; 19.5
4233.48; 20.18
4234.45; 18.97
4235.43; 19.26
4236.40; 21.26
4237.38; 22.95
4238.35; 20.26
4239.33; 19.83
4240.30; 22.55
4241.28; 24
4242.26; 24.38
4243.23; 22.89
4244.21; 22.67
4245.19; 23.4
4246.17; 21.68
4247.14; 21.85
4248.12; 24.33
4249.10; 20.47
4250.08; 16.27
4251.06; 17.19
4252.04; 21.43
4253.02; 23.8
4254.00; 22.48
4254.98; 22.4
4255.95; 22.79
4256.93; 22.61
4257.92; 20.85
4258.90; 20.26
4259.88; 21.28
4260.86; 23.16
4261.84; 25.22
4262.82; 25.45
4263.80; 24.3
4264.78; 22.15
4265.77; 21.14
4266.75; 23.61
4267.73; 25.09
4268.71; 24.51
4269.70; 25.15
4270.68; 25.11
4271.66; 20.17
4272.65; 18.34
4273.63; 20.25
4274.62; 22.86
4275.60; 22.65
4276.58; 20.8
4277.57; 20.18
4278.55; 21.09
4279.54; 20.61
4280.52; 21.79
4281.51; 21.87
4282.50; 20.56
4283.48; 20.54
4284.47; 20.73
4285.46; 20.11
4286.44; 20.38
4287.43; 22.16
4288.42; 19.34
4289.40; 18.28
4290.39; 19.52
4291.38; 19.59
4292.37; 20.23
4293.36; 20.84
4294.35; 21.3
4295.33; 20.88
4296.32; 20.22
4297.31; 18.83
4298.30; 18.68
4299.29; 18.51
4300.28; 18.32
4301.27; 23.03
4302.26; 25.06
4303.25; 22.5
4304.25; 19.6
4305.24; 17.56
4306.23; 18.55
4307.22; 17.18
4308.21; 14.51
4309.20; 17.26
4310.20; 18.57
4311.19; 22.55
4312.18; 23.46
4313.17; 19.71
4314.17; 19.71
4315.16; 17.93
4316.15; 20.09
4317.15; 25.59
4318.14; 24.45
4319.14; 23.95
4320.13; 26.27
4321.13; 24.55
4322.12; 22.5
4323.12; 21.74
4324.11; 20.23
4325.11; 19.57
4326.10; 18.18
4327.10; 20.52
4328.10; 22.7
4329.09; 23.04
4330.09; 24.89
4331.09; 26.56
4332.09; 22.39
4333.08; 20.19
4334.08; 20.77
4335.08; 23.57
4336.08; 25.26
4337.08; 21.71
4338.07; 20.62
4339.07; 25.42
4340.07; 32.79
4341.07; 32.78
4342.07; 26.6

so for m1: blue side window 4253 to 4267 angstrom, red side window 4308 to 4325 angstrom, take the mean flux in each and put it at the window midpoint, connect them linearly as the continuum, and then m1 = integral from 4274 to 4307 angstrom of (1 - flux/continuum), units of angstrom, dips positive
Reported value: 2.30 angstrom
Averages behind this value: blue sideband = 22.7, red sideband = 21.4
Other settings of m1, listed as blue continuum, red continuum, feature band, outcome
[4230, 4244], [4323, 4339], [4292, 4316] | 2.2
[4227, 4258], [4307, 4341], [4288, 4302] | 1.2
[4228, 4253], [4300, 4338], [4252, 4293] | -1.1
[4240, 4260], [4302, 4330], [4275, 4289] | 0.4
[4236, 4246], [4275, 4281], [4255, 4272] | -1.1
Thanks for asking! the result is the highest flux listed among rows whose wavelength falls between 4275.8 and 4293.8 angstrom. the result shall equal 22.16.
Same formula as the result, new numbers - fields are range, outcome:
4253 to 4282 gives 25.45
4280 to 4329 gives 26.27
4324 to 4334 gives 26.56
